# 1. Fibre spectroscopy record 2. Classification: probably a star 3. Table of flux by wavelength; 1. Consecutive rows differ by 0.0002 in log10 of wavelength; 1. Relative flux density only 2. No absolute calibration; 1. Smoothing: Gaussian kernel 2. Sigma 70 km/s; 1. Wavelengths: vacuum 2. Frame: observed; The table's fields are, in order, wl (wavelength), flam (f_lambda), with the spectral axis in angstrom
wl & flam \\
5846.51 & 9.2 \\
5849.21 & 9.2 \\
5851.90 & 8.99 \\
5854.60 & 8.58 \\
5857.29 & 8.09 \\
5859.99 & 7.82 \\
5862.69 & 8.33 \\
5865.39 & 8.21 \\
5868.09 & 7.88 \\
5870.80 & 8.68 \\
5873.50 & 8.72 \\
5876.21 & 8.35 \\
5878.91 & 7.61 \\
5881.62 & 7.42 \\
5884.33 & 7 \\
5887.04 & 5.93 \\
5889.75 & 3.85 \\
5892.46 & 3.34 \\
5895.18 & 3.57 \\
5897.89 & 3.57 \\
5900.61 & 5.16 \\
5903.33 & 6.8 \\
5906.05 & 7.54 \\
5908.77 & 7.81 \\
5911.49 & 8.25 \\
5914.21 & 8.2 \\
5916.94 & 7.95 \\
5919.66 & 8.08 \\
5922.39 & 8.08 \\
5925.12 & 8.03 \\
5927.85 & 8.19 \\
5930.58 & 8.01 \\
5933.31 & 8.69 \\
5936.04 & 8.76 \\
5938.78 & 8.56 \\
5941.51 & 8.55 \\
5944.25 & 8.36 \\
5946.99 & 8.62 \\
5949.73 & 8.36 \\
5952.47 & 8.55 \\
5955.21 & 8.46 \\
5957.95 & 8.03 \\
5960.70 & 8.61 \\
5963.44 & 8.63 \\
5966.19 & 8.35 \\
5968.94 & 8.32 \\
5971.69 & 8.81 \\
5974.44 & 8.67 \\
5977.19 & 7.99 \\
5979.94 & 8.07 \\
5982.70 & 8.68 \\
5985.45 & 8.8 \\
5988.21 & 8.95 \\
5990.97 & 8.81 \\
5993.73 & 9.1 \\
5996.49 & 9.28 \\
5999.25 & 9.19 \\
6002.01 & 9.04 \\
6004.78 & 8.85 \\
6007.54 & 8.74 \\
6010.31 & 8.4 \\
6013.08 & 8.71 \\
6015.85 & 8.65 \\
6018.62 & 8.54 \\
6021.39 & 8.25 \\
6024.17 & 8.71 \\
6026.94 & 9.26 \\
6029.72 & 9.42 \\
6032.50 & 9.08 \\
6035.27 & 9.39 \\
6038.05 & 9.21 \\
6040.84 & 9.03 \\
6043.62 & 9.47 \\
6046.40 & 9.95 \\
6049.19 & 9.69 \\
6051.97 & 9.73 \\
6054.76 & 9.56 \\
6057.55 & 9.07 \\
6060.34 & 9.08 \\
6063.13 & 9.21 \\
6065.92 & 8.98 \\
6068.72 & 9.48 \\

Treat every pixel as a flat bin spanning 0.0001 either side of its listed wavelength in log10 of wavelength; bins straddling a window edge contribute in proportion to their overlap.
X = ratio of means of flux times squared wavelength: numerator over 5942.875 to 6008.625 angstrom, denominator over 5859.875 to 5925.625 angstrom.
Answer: 1.27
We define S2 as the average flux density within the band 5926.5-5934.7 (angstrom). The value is 8.3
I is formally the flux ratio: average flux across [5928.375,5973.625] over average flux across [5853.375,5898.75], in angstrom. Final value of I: 1.2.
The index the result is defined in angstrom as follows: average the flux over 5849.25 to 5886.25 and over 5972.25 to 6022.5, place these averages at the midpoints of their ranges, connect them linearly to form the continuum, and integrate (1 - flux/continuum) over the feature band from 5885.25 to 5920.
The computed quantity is 9.2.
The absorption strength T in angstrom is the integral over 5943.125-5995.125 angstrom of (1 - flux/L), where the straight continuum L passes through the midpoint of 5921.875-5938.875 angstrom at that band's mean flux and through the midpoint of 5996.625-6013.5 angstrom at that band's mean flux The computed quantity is 0.4 angstrom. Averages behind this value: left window 8.33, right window 8.86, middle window 8.54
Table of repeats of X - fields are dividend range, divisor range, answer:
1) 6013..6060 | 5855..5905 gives 1.44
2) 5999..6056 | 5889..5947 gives 1.31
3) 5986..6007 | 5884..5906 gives 1.88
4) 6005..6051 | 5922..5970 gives 1.11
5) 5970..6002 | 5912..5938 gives 1.09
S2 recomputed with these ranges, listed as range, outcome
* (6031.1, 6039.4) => 9.23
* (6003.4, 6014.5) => 8.68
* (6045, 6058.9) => 9.6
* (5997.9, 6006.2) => 9.03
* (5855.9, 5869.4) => 8.07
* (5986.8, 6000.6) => 9.06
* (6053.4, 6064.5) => 9.23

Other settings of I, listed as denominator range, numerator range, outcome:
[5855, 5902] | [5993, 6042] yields 1.33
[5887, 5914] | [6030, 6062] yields 1.65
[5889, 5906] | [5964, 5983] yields 1.81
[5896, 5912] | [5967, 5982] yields 1.32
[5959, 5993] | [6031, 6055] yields 1.10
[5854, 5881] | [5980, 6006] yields 1.09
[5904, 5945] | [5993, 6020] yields 1.08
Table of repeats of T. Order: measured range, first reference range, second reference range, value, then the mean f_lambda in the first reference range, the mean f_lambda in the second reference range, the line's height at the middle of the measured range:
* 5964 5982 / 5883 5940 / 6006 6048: -0.8 angstrom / 6.92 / 8.99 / 8.02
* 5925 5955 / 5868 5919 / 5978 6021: -3.3 angstrom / 6.71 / 8.77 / 7.61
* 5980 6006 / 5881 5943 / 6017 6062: -1.6 angstrom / 7.02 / 9.21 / 8.41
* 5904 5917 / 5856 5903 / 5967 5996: -1.1 angstrom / 6.67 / 8.64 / 7.27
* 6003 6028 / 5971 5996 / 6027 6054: 1.2 angstrom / 8.67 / 9.43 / 9.1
